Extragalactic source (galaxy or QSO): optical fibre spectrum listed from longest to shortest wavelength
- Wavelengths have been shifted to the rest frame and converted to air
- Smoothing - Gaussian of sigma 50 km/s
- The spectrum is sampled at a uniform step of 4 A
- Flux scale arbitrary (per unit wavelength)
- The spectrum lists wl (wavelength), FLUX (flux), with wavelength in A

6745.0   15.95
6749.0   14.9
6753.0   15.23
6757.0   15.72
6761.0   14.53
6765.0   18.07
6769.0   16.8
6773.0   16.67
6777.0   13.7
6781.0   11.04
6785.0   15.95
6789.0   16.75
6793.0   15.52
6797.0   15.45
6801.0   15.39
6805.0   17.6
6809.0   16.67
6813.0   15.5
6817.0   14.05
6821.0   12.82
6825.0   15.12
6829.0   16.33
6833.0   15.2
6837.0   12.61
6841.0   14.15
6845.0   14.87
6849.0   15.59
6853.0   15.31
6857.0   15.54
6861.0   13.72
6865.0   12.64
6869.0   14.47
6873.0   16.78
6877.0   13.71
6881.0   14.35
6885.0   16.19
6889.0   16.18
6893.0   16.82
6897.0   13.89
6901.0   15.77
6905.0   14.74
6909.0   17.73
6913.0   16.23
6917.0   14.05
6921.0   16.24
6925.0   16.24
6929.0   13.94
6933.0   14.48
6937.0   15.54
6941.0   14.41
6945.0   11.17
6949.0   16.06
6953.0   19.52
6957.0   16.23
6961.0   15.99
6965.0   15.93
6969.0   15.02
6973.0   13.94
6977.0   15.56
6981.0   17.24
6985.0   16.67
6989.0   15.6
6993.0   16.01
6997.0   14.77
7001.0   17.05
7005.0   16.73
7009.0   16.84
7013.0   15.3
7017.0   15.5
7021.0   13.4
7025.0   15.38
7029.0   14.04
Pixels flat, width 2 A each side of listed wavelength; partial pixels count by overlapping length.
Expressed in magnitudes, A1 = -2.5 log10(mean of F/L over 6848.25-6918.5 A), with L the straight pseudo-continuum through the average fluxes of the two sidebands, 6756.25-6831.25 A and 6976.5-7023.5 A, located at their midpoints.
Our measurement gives 0.031 mag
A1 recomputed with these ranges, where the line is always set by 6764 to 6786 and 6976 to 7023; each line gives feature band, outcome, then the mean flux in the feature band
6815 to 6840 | 0.08 mag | 14.3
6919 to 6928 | -0.02 mag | 16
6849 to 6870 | 0.07 mag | 14.4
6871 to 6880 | 0.03 mag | 15.1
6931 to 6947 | 0.13 mag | 13.9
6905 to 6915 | -0.06 mag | 16.5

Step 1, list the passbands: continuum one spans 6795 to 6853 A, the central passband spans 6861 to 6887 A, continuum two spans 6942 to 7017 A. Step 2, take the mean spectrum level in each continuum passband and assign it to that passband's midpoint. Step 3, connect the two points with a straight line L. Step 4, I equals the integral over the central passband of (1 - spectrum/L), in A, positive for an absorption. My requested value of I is 1.23 A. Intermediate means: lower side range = 15.1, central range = 14.6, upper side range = 15.8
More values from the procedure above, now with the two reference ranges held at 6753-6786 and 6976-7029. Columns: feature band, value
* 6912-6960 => 0.9 A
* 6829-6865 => 2.0 A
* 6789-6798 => -0.3 A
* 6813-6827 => 1.1 A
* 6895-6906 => 0.5 A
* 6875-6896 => 0.2 A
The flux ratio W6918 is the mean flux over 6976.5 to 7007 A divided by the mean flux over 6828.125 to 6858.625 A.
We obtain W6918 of 1.09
